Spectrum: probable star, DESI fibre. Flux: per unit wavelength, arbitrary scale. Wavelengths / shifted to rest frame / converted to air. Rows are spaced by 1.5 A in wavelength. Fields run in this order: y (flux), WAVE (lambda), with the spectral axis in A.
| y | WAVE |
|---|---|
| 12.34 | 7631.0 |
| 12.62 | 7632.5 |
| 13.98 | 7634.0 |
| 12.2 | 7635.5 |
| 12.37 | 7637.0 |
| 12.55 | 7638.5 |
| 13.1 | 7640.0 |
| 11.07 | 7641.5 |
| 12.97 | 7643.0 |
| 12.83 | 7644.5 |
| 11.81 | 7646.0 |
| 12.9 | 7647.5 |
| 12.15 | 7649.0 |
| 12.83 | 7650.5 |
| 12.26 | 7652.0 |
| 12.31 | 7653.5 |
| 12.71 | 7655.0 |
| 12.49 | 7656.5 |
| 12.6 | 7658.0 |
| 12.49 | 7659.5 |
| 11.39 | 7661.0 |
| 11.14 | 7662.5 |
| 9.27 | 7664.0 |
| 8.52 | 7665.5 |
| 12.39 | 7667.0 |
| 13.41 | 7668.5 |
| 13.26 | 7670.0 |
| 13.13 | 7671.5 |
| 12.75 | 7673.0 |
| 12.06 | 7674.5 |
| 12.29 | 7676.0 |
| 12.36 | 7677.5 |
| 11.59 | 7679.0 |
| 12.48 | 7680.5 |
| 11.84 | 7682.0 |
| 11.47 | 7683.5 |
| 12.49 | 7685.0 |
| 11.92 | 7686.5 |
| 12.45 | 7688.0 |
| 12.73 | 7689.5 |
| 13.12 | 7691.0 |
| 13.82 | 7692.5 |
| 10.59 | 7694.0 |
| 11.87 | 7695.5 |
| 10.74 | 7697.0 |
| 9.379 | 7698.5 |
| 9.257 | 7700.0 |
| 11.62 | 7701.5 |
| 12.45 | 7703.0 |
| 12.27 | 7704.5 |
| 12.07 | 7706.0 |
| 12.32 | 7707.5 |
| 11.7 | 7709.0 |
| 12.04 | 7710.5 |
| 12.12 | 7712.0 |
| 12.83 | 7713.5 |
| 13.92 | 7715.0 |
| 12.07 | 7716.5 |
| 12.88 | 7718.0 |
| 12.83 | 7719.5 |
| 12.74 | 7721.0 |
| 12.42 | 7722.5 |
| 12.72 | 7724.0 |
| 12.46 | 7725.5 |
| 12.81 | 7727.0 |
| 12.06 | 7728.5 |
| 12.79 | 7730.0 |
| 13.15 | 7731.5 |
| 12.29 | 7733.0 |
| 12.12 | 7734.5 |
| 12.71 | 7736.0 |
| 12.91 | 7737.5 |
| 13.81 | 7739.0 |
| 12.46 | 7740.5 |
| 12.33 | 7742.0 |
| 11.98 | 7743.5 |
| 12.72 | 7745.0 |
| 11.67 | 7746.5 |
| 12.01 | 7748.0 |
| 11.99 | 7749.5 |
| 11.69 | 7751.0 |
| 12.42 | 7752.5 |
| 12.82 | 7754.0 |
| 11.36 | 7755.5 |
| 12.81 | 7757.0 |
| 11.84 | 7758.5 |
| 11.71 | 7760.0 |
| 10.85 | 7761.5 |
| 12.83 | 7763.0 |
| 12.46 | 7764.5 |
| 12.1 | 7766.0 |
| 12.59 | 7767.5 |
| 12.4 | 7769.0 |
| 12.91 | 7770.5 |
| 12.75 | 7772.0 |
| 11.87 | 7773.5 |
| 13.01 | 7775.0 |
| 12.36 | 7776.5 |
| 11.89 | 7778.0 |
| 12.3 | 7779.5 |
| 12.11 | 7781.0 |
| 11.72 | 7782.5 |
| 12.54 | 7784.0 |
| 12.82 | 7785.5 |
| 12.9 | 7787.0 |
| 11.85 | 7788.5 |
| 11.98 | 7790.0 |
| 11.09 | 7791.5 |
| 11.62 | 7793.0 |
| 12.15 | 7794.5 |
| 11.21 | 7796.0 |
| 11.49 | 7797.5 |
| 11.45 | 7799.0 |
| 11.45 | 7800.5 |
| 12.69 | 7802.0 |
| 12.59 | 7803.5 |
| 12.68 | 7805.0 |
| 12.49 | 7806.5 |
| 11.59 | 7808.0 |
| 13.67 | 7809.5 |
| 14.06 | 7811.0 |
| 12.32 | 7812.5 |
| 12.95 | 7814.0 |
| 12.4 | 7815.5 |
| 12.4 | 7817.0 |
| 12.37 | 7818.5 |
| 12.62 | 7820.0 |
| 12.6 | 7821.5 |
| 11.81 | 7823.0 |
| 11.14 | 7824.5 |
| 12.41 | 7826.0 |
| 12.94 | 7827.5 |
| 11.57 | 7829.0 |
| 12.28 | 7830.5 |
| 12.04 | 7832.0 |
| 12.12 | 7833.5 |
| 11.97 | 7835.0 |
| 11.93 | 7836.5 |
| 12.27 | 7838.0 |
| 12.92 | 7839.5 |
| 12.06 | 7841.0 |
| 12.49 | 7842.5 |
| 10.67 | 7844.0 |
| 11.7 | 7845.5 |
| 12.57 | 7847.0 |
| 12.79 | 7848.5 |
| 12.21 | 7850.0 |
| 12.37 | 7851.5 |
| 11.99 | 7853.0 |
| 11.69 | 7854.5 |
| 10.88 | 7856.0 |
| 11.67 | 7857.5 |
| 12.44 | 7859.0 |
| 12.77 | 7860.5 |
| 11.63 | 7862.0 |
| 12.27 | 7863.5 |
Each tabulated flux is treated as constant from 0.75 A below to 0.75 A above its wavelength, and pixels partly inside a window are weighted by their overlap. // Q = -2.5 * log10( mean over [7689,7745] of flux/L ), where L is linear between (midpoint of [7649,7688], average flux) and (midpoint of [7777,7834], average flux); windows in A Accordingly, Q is -0.01 mag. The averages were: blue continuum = 12.1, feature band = 12.3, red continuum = 12.2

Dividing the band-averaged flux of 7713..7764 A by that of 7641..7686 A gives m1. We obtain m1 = 1.03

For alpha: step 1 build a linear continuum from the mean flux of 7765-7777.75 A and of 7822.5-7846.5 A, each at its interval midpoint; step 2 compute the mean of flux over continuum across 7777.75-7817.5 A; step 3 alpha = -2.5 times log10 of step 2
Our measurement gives 0.00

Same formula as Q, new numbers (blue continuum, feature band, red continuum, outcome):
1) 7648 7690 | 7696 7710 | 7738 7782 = 0.08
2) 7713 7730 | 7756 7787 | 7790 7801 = -0.04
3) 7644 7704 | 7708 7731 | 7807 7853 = -0.04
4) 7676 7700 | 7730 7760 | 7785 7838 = -0.03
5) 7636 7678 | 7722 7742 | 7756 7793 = -0.04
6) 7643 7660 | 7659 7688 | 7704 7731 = 0.05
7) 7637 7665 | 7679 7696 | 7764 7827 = -0.01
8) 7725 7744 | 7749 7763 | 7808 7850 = 0.05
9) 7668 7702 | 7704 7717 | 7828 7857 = -0.03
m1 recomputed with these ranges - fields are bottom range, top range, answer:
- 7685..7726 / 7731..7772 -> 1.02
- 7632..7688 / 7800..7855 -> 1.01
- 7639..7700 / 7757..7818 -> 1.02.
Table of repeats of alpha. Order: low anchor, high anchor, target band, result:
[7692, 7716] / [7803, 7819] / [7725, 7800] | 0.00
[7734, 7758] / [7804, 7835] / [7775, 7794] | 0.02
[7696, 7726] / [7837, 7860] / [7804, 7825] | -0.04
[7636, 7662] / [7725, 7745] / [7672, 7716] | 0.04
